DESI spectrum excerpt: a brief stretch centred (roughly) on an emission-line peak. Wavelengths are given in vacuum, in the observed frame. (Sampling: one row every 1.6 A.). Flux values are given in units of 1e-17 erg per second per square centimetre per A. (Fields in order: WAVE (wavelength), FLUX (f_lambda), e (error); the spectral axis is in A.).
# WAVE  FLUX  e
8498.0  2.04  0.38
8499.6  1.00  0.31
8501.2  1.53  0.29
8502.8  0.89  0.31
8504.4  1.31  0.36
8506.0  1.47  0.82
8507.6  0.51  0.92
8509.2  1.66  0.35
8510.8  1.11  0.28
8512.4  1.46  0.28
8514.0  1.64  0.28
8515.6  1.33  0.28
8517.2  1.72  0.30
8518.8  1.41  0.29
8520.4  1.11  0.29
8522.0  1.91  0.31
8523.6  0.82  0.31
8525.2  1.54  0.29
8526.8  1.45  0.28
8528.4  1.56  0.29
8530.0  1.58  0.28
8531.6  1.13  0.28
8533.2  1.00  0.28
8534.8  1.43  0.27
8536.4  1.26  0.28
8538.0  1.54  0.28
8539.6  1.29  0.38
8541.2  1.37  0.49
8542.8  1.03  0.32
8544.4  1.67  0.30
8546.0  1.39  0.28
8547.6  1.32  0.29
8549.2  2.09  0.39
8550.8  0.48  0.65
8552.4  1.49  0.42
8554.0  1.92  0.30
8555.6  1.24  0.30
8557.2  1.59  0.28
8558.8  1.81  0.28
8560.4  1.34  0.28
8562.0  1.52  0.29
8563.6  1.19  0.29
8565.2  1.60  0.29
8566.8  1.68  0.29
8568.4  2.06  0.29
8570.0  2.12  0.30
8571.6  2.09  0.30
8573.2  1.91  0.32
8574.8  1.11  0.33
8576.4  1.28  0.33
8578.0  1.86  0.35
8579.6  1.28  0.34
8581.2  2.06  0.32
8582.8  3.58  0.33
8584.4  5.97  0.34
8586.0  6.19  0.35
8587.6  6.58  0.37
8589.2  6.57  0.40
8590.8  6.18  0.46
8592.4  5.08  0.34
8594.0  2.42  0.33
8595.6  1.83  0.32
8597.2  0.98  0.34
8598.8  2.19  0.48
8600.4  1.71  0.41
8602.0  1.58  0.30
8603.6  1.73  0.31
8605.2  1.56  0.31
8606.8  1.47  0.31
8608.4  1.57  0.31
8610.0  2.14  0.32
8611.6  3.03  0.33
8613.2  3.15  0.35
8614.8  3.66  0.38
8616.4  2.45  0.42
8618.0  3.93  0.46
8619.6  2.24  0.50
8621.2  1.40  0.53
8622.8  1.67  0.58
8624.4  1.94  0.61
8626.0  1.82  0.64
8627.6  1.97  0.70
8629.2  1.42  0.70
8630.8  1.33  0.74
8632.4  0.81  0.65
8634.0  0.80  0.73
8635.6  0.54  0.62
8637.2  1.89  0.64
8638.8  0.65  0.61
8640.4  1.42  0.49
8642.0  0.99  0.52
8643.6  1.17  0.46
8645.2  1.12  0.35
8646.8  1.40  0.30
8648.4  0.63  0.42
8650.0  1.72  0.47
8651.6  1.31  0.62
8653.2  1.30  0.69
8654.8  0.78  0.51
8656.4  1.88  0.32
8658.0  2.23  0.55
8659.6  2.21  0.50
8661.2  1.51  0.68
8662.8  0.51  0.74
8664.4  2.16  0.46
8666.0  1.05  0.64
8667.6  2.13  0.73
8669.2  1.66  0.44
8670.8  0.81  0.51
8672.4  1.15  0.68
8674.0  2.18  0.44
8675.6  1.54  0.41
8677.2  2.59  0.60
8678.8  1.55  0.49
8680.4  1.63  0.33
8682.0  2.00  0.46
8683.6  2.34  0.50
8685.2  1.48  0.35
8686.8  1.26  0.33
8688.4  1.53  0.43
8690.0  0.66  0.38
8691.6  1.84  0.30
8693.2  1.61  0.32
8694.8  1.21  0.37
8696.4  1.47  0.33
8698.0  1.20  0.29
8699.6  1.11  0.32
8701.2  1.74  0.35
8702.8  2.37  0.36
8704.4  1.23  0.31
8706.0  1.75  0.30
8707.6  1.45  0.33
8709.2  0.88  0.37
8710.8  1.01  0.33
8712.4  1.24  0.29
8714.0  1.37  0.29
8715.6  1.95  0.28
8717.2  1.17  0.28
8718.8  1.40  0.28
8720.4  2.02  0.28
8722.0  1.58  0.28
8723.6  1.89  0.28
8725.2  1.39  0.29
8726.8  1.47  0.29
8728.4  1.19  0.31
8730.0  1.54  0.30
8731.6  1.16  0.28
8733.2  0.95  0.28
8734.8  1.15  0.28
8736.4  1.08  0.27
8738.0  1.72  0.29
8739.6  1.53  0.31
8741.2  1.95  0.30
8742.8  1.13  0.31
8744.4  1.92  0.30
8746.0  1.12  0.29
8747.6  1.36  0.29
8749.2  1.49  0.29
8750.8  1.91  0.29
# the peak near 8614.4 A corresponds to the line [N II]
